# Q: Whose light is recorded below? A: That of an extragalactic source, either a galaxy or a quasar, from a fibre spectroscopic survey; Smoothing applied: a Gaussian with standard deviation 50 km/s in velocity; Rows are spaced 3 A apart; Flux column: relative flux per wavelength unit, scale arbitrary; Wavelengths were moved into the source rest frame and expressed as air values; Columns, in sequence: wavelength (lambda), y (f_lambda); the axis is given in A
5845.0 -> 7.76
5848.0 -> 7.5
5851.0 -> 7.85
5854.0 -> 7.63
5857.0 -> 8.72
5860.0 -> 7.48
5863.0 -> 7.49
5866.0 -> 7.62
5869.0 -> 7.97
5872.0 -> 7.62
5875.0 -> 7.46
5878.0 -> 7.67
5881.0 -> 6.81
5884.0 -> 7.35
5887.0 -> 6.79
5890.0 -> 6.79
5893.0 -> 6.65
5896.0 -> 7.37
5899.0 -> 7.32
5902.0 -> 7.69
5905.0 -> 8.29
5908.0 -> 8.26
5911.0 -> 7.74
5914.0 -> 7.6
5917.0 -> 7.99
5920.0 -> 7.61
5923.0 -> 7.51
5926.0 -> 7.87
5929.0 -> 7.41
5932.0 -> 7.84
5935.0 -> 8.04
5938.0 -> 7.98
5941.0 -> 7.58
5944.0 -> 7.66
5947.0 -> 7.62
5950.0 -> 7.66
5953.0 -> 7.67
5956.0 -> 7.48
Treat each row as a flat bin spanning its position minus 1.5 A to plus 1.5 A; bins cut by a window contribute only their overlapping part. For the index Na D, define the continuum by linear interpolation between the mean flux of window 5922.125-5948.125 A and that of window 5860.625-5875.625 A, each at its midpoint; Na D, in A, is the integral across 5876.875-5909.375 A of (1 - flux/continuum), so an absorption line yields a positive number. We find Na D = 1.3 A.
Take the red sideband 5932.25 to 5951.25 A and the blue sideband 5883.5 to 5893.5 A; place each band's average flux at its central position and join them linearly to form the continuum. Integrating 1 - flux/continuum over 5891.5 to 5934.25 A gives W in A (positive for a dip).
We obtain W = -2.2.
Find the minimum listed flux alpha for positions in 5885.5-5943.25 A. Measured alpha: 6.65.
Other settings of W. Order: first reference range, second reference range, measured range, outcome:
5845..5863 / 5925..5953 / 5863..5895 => 2.04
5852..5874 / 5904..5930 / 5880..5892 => 1.33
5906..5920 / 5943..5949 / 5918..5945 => 0.06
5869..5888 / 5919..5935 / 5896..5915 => -0.63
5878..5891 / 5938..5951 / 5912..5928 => -0.65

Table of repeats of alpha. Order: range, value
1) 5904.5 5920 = 7.6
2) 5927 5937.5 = 7.41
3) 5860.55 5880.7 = 7.46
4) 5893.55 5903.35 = 7.32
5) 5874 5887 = 6.79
